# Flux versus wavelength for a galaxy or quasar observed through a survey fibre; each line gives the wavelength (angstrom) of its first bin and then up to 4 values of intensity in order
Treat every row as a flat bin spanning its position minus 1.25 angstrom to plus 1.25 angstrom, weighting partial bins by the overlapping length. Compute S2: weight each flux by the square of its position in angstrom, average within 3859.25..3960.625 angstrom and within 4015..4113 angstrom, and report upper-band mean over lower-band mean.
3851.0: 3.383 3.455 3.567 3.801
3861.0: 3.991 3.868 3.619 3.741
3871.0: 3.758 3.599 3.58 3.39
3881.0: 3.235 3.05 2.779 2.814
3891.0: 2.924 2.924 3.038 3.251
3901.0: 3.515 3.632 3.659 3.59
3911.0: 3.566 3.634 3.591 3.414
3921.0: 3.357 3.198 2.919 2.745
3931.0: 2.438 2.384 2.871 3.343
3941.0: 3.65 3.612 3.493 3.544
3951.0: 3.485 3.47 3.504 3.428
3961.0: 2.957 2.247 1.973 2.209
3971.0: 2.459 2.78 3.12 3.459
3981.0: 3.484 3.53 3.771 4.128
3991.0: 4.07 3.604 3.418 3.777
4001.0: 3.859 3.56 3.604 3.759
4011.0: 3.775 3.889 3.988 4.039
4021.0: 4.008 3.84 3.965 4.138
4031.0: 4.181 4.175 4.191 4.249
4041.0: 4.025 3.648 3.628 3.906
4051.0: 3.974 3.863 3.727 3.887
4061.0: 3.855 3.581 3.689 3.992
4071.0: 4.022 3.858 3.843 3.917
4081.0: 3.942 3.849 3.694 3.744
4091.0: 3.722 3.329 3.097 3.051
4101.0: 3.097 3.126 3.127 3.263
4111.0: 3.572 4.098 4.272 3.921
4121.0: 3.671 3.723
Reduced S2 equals 1.22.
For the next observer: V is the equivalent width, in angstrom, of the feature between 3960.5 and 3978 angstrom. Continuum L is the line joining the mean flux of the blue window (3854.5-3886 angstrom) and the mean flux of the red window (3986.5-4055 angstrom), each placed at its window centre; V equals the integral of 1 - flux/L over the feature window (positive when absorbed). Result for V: 5.7 angstrom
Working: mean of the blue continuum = 3.57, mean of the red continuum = 3.9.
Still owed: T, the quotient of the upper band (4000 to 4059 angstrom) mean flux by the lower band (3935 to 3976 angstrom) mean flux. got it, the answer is 1.3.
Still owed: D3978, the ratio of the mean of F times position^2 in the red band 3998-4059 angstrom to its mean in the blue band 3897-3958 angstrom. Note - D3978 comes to 1.24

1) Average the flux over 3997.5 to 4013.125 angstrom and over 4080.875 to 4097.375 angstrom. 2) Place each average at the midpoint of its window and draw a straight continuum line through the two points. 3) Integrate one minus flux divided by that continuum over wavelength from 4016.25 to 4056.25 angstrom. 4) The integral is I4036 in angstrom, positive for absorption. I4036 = -3.2 angstrom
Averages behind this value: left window 3.73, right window 3.6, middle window 3.98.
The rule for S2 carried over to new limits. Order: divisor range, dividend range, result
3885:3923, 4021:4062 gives 1.28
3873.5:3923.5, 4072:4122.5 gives 1.20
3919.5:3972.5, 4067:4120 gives 1.30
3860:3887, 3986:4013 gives 1.14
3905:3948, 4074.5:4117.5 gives 1.19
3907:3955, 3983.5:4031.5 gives 1.22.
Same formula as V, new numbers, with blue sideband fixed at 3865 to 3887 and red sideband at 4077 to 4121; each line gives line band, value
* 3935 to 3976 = 4.84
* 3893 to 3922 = 0.00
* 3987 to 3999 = -1.01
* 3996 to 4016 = -1.28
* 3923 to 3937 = 2.94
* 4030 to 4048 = -2.38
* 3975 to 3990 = -0.43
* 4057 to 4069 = -0.78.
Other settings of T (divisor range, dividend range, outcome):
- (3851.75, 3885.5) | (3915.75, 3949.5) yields 0.89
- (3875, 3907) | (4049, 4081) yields 1.20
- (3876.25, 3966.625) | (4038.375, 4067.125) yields 1.20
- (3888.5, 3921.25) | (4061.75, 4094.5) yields 1.12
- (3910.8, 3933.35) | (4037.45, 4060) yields 1.23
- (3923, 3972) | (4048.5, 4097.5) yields 1.26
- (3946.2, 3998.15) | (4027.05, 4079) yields 1.21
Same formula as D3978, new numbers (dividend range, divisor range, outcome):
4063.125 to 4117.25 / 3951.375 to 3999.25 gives 1.19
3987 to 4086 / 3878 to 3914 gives 1.28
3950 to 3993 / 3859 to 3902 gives 0.99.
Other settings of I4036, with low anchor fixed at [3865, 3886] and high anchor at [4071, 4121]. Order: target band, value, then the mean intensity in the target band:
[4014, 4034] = -2.6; 4.03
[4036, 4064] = -2.3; 3.87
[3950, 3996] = 4.1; 3.21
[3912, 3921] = -0.1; 3.52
